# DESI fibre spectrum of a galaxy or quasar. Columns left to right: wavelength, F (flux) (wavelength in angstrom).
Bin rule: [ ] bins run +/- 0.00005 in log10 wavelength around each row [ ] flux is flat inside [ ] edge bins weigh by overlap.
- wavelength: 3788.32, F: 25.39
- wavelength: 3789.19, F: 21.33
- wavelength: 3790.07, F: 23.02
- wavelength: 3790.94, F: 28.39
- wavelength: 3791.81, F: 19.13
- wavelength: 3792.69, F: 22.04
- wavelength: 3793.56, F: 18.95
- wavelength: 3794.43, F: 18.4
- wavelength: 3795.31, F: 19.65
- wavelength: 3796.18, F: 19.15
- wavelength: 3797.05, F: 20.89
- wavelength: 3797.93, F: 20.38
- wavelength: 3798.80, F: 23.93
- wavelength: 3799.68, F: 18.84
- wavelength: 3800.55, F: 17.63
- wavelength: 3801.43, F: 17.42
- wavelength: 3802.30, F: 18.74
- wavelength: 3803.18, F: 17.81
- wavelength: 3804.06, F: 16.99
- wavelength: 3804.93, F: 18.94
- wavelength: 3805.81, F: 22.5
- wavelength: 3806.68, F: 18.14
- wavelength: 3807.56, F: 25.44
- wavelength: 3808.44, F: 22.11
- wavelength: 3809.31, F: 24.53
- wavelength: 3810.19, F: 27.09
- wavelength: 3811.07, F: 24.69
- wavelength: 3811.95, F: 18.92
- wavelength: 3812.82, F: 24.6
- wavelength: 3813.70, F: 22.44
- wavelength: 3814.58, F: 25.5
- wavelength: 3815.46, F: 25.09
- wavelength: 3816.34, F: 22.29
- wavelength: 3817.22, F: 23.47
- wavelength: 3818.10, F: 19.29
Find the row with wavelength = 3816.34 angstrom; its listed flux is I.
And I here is 22.29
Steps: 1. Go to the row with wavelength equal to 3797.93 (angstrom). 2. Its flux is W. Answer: 20.38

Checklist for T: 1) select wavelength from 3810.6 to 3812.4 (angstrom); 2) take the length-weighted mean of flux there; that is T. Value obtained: 22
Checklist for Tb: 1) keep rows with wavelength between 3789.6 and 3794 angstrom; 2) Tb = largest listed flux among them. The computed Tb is 28.39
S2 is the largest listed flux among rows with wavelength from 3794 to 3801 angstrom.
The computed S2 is 23.93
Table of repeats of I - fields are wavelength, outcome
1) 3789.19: 21.33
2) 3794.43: 18.4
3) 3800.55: 17.63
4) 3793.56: 18.95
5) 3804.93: 18.94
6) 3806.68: 18.14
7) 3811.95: 18.92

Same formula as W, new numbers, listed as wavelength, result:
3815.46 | 25.09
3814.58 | 25.5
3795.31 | 19.65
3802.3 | 18.74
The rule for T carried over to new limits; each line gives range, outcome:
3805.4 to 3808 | 22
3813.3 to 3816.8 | 23.8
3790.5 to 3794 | 22.2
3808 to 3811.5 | 24.6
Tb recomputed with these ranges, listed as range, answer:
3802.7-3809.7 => 25.44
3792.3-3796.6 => 22.04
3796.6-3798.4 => 20.89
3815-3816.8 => 25.09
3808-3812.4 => 27.09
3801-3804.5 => 18.74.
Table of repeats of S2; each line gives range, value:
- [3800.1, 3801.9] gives 17.63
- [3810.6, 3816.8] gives 25.5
